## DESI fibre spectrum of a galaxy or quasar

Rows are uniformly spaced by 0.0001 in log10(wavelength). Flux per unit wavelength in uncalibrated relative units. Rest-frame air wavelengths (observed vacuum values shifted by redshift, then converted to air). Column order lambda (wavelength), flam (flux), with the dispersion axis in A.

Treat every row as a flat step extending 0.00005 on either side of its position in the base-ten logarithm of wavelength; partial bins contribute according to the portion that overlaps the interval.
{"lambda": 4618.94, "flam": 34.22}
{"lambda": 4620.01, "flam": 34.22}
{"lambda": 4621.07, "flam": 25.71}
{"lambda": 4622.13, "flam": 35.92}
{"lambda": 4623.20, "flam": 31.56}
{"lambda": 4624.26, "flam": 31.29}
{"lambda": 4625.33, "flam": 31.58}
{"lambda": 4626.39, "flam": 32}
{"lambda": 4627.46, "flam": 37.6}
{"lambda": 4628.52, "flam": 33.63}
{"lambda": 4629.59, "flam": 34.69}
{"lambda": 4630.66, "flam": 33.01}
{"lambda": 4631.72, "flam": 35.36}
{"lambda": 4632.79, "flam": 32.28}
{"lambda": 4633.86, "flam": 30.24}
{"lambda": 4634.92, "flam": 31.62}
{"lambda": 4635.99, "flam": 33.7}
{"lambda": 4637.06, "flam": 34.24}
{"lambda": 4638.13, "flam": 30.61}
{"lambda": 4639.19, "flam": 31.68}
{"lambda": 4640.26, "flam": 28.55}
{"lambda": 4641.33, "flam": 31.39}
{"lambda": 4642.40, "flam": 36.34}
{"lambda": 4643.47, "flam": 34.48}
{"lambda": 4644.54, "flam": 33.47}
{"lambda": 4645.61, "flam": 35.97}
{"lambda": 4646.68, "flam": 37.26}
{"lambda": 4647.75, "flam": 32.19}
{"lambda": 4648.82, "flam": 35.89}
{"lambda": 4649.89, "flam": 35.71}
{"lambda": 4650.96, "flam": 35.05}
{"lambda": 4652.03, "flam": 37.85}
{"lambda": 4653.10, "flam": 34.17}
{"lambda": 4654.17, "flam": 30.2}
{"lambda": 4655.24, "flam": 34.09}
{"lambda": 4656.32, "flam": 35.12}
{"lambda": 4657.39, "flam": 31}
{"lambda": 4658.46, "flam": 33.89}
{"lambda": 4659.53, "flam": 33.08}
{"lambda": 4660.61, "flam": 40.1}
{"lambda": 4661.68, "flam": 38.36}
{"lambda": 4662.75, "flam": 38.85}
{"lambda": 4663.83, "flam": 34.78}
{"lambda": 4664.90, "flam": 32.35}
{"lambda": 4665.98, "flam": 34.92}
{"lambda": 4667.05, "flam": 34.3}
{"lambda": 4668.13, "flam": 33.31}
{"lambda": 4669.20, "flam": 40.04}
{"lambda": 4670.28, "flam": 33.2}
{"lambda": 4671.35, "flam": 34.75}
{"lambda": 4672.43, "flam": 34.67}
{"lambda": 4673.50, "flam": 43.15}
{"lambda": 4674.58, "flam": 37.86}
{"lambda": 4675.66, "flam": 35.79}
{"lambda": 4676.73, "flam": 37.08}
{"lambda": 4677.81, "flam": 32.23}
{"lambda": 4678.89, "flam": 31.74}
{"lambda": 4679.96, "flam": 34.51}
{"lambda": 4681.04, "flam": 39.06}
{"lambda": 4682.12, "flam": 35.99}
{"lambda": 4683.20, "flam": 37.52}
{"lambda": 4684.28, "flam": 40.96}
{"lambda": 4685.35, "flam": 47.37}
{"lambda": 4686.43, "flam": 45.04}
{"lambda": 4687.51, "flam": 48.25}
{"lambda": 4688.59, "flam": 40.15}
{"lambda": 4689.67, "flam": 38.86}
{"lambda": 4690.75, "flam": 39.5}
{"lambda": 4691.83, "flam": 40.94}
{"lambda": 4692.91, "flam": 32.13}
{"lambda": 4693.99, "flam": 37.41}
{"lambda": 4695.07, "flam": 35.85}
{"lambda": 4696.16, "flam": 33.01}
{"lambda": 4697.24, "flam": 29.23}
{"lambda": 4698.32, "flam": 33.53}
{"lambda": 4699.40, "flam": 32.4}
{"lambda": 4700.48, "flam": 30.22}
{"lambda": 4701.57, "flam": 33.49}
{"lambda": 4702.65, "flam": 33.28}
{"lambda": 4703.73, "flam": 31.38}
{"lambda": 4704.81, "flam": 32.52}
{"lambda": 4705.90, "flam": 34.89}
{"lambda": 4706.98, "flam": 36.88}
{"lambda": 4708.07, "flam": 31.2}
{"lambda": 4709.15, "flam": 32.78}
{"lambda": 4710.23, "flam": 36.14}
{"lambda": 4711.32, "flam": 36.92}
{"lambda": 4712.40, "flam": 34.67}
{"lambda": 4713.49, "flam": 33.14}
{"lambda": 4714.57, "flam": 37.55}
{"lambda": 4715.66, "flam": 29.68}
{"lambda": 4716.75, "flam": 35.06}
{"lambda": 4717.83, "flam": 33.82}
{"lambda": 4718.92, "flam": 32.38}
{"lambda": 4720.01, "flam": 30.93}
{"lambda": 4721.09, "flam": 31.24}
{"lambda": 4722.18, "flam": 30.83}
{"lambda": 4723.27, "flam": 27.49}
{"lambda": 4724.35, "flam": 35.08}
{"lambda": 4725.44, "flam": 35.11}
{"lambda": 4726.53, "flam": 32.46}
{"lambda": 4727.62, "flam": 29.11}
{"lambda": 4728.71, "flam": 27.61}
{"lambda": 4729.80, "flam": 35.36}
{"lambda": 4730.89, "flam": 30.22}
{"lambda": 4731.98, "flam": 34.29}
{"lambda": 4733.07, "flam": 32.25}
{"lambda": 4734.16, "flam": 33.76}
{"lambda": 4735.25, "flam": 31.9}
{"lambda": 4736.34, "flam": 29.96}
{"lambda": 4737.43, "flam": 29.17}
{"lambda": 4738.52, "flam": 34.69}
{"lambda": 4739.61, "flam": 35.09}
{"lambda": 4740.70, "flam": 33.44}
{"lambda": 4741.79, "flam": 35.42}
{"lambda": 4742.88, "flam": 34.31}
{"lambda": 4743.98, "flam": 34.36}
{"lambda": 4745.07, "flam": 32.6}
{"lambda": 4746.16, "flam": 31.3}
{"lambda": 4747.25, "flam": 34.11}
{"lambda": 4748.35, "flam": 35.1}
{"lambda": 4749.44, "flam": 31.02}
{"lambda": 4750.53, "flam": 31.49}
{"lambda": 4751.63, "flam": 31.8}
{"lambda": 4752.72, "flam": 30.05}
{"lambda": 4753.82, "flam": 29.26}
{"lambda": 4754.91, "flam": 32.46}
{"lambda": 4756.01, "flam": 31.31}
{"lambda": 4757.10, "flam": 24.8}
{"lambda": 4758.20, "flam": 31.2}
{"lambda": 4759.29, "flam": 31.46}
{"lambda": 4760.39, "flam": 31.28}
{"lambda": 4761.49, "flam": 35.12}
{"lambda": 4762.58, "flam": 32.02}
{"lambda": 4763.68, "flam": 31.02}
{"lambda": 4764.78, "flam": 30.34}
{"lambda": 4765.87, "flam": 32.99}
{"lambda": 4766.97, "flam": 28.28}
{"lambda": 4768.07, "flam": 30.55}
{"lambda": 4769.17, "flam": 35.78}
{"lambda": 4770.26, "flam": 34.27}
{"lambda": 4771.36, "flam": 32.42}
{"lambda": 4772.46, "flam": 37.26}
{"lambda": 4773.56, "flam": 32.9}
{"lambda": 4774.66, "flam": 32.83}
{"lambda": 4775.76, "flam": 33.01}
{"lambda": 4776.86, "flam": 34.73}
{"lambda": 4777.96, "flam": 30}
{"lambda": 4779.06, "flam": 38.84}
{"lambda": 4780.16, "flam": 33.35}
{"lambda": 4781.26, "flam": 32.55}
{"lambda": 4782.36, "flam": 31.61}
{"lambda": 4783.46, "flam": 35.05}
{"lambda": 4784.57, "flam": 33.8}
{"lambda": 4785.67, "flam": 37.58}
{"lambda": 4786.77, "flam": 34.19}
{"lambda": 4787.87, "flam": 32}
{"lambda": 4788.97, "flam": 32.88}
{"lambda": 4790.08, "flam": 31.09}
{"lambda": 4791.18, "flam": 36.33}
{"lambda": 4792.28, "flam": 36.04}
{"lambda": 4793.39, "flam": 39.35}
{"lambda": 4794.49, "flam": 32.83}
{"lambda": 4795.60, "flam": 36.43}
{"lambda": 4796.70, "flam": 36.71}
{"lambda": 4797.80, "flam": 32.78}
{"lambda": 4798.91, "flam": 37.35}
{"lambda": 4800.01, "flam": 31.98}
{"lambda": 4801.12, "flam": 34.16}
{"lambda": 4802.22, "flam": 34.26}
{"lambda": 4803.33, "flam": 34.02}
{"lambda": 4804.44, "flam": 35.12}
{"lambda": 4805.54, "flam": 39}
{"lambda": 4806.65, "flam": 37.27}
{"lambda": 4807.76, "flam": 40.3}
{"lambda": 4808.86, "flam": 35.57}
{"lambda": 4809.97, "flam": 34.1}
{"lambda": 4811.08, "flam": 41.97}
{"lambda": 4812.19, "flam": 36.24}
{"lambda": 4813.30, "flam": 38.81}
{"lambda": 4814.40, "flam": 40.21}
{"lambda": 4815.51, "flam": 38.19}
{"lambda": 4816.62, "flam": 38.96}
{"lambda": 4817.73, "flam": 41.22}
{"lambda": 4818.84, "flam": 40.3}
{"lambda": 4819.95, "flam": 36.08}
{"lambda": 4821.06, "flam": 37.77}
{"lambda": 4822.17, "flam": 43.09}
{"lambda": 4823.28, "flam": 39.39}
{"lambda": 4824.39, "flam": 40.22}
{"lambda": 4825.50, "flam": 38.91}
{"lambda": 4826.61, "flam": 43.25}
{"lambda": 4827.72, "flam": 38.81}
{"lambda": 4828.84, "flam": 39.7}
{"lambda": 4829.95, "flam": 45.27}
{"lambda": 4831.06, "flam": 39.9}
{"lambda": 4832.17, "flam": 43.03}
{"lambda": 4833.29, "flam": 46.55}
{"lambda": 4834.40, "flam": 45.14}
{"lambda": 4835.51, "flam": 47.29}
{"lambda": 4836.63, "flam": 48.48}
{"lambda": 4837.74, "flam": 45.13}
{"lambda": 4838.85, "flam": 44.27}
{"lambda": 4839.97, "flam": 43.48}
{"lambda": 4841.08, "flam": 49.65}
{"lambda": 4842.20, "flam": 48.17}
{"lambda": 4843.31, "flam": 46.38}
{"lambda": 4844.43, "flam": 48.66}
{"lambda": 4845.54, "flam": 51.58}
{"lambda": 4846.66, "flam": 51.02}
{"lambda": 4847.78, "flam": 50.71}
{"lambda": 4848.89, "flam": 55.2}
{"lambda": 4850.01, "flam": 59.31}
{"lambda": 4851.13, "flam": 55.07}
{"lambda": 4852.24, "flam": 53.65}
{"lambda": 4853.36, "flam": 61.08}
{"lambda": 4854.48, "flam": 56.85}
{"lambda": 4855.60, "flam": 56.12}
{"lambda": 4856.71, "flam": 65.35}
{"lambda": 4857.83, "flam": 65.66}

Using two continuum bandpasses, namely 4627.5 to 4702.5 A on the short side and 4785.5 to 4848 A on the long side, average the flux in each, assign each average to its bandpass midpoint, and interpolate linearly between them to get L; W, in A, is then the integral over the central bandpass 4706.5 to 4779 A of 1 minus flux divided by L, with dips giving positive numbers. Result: 9.9 A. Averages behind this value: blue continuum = 35.4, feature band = 32.6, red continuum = 40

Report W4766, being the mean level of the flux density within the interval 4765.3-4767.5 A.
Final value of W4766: 30.7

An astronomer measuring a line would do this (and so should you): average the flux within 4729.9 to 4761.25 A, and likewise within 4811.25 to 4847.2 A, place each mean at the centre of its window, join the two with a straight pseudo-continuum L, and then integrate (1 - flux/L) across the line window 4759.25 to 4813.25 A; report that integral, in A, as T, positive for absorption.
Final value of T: 4.4 A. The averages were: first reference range 32.1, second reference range 43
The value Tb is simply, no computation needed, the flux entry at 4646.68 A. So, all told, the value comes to 37.26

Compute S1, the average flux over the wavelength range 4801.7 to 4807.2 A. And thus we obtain 35.9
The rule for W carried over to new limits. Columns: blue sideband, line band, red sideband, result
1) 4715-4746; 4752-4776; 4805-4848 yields 2.72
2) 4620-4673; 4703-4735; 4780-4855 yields 3.48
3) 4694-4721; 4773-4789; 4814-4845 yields 2.19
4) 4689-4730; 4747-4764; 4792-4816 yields 1.72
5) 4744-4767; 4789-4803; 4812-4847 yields 1.09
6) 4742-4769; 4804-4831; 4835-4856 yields 3.53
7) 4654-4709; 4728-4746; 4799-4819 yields 1.87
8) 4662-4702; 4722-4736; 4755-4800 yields 1.22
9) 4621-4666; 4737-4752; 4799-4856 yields 2.28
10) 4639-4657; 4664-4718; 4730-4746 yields -3.62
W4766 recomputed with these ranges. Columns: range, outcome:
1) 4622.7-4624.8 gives 31.4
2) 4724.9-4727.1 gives 33.7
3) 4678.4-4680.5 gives 33.3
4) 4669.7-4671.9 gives 34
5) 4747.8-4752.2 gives 32.4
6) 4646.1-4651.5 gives 35.2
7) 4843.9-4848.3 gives 50.5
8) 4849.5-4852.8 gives 56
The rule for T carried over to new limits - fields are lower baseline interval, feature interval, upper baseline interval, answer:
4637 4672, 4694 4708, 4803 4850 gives 1.3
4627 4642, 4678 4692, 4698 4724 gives -2.9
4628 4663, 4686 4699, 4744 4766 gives -1.9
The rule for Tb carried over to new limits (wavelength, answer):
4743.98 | 34.36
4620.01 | 34.22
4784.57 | 33.8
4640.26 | 28.55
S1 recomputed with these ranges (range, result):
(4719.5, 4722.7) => 31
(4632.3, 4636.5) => 32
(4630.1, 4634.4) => 32.8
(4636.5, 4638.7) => 32.5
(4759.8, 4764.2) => 32.3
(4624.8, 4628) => 33.8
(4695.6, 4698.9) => 31.9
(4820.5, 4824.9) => 40.1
